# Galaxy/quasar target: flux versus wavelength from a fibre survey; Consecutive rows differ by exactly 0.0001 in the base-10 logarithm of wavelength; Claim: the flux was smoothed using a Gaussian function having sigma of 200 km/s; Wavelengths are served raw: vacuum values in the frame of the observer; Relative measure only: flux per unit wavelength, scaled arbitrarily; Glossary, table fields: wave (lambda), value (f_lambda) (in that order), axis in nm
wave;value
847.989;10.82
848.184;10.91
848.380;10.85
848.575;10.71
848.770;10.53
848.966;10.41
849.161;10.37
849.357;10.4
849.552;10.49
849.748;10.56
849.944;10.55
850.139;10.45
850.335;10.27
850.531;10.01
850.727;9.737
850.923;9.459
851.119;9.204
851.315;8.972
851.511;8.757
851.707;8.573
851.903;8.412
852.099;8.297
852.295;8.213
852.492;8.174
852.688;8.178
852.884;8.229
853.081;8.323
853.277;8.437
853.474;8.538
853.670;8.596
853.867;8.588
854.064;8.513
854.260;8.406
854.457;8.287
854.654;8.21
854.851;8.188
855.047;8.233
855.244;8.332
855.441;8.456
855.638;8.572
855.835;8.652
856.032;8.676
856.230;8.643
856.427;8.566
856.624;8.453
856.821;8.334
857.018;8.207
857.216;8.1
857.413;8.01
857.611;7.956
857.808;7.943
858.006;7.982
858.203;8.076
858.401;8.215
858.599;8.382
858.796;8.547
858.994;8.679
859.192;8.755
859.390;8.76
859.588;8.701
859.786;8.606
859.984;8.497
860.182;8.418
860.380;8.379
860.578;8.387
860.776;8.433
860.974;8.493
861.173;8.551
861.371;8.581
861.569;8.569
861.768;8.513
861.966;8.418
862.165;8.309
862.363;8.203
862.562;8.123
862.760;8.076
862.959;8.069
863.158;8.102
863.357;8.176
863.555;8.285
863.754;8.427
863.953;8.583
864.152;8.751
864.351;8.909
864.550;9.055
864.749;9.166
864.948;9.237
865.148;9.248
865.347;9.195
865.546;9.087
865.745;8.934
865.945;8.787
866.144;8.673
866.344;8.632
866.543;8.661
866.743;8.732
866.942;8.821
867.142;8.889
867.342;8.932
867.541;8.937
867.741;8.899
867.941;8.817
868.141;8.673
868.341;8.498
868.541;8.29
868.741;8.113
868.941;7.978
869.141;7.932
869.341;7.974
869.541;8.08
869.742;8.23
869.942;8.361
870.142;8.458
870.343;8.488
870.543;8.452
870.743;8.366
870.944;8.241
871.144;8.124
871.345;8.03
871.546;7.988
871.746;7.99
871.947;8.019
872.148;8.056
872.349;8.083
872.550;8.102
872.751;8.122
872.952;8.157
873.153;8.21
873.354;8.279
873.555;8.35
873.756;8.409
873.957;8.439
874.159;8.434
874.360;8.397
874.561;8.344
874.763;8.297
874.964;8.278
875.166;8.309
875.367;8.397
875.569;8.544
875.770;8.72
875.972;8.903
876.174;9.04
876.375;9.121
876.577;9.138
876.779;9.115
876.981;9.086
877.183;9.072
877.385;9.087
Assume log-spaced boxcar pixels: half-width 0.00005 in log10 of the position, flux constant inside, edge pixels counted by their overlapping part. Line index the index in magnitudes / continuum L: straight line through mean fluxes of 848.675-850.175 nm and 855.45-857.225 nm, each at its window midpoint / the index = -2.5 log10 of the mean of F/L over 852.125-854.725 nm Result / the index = 0.12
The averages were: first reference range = 10.5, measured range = 8.36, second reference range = 8.48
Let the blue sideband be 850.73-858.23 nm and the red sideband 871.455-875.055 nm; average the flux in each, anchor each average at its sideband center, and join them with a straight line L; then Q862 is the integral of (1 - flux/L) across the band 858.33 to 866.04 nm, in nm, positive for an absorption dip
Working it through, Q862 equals -0.22 nm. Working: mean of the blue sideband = 8.43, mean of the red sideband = 8.22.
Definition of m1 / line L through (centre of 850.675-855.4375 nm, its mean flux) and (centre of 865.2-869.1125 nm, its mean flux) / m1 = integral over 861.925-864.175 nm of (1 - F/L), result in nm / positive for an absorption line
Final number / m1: 0.10 nm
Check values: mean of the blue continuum 8.52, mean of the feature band 8.27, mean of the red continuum 8.71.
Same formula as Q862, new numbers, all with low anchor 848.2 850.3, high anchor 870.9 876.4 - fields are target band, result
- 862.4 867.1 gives 0.231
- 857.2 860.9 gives 0.491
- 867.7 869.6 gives 0.101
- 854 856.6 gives 0.403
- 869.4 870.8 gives 0.050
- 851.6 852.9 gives 0.249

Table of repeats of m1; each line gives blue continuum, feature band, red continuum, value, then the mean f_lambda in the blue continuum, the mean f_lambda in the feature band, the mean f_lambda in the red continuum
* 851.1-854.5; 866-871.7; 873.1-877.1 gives 0.08 nm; 8.47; 8.44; 8.6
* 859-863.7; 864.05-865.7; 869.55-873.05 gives -0.15 nm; 8.41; 9.08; 8.19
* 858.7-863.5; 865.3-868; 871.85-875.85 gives -0.15 nm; 8.43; 8.85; 8.3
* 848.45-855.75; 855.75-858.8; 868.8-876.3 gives 0.21 nm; 9.1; 8.29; 8.29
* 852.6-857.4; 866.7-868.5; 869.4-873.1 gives -0.12 nm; 8.4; 8.79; 8.18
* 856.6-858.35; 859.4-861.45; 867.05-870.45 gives -0.08 nm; 8.11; 8.52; 8.44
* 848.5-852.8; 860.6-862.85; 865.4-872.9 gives 0.12 nm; 9.57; 8.39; 8.42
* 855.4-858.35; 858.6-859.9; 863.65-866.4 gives -0.03 nm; 8.3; 8.65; 8.91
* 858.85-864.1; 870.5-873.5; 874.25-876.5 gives 0.14 nm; 8.43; 8.15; 8.59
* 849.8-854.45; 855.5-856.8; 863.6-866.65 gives 0.05 nm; 8.91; 8.57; 8.88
